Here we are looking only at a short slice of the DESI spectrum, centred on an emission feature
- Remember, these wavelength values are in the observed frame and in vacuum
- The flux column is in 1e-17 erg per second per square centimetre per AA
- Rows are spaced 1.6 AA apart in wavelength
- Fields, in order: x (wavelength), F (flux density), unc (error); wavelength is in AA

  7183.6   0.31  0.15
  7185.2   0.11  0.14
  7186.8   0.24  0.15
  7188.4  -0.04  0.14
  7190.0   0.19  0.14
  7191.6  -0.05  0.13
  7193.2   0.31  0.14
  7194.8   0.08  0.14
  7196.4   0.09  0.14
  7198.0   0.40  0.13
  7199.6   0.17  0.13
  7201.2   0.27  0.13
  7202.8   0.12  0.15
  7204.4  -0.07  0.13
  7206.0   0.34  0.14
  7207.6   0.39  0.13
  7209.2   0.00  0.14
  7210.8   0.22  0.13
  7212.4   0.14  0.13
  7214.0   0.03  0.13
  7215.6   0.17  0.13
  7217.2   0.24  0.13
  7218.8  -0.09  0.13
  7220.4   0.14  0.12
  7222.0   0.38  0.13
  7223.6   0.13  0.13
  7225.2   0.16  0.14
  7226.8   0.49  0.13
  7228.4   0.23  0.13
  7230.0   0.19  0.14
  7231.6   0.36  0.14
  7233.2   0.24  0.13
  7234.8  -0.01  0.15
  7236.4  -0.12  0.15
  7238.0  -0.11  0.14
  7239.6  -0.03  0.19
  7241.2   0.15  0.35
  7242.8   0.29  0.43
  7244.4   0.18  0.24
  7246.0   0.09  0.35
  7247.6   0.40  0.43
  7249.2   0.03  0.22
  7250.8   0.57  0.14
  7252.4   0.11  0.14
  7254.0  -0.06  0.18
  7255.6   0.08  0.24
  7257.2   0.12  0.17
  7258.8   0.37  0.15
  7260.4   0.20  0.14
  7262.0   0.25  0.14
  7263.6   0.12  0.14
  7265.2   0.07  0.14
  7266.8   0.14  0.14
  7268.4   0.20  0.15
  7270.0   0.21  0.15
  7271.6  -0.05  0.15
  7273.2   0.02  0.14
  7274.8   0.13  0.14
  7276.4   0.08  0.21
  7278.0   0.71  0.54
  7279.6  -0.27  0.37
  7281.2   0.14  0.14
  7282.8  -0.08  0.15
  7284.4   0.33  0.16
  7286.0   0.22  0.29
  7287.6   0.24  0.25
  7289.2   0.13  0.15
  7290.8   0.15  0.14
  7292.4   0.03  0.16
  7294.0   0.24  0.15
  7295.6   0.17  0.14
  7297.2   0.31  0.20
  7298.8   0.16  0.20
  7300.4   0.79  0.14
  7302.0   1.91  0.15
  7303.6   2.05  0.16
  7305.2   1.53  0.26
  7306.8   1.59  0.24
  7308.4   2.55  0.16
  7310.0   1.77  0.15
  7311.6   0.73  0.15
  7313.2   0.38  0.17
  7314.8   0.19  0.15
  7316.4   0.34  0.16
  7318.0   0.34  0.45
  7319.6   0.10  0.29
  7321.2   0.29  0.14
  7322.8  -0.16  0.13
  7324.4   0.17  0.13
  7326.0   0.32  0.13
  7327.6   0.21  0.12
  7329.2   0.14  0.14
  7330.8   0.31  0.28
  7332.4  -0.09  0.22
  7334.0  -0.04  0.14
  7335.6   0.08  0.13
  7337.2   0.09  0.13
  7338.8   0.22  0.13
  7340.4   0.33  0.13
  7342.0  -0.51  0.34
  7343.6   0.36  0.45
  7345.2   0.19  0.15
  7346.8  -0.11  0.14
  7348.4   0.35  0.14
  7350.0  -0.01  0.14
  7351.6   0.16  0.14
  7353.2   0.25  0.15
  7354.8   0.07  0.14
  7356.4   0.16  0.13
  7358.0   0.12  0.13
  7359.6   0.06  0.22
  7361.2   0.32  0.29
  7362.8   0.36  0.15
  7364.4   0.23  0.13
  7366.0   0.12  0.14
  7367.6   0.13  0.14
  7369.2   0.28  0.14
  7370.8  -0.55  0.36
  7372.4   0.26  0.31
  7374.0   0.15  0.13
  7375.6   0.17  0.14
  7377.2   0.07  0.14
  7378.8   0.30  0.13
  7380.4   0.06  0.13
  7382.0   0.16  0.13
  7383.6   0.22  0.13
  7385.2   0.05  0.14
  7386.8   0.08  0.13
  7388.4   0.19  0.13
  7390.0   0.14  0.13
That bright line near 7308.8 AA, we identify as [O II]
